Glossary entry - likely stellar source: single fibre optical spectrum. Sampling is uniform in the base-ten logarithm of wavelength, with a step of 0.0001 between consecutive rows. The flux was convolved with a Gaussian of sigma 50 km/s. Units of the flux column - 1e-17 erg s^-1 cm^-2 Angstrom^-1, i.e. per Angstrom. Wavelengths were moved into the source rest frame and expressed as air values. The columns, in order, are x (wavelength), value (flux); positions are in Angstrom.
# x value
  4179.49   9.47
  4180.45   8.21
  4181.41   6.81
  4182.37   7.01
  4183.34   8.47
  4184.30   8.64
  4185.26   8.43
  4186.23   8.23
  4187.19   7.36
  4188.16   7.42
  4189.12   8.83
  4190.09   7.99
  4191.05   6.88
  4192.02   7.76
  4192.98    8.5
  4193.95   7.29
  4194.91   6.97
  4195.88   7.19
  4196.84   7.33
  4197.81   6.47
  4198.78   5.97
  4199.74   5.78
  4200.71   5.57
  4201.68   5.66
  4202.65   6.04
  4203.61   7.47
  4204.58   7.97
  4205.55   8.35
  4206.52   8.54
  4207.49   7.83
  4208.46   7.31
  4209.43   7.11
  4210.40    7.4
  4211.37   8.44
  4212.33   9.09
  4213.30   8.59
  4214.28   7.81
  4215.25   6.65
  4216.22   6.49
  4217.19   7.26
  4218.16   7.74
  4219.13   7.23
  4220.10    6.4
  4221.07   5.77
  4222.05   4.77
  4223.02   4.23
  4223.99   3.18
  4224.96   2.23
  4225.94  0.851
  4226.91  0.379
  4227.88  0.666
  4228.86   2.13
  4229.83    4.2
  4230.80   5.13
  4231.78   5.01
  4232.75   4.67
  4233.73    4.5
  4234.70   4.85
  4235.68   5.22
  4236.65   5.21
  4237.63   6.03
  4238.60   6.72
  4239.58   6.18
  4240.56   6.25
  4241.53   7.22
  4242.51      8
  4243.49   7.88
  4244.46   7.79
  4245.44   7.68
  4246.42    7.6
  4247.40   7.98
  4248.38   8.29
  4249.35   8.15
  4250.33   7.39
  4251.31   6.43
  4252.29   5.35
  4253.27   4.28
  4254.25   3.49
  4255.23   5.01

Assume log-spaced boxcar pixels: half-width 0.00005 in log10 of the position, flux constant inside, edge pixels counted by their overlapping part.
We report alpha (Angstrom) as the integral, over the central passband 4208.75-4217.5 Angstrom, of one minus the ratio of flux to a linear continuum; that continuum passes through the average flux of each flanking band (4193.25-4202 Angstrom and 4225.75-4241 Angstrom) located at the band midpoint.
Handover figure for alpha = -3.26 Angstrom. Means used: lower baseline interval 6.53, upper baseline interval 4.31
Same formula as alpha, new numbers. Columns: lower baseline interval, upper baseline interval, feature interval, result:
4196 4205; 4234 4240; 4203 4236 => 2.0 Angstrom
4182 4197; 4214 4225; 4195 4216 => -1.6 Angstrom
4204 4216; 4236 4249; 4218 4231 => 6.5 Angstrom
